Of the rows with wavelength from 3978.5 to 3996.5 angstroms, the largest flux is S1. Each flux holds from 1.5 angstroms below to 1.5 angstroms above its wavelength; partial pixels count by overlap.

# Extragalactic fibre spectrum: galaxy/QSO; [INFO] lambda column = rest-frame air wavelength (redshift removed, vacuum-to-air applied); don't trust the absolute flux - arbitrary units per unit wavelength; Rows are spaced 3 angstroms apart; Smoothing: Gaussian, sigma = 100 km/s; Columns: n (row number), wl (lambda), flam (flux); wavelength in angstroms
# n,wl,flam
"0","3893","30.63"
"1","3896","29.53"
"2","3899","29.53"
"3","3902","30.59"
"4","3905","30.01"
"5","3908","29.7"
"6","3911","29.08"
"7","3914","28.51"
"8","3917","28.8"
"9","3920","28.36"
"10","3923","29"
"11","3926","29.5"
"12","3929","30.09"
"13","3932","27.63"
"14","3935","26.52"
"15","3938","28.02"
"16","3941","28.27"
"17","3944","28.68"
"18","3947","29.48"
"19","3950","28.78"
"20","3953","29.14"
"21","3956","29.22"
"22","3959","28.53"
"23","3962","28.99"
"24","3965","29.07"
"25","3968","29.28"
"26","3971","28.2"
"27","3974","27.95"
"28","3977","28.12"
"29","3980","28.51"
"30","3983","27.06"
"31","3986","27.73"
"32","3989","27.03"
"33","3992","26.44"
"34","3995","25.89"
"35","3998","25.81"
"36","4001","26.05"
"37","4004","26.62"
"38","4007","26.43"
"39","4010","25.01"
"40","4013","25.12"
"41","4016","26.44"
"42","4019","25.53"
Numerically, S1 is 28.51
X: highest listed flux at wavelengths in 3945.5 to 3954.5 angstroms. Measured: 29.48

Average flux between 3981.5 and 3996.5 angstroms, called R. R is 26.8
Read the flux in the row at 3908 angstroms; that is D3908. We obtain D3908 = 29.7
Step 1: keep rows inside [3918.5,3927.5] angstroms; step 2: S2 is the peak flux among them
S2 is 29.5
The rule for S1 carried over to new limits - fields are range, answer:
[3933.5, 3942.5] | 28.27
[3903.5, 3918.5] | 30.01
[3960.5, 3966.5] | 29.07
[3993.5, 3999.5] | 25.89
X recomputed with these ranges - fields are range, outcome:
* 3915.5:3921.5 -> 28.8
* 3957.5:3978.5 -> 29.28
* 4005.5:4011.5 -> 26.43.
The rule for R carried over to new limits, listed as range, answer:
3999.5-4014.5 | 25.8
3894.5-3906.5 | 29.9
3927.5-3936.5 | 28.1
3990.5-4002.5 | 26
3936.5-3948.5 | 28.6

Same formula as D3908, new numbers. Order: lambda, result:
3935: 26.52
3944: 28.68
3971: 28.2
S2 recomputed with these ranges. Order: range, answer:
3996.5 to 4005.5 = 26.62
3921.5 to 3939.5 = 30.09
